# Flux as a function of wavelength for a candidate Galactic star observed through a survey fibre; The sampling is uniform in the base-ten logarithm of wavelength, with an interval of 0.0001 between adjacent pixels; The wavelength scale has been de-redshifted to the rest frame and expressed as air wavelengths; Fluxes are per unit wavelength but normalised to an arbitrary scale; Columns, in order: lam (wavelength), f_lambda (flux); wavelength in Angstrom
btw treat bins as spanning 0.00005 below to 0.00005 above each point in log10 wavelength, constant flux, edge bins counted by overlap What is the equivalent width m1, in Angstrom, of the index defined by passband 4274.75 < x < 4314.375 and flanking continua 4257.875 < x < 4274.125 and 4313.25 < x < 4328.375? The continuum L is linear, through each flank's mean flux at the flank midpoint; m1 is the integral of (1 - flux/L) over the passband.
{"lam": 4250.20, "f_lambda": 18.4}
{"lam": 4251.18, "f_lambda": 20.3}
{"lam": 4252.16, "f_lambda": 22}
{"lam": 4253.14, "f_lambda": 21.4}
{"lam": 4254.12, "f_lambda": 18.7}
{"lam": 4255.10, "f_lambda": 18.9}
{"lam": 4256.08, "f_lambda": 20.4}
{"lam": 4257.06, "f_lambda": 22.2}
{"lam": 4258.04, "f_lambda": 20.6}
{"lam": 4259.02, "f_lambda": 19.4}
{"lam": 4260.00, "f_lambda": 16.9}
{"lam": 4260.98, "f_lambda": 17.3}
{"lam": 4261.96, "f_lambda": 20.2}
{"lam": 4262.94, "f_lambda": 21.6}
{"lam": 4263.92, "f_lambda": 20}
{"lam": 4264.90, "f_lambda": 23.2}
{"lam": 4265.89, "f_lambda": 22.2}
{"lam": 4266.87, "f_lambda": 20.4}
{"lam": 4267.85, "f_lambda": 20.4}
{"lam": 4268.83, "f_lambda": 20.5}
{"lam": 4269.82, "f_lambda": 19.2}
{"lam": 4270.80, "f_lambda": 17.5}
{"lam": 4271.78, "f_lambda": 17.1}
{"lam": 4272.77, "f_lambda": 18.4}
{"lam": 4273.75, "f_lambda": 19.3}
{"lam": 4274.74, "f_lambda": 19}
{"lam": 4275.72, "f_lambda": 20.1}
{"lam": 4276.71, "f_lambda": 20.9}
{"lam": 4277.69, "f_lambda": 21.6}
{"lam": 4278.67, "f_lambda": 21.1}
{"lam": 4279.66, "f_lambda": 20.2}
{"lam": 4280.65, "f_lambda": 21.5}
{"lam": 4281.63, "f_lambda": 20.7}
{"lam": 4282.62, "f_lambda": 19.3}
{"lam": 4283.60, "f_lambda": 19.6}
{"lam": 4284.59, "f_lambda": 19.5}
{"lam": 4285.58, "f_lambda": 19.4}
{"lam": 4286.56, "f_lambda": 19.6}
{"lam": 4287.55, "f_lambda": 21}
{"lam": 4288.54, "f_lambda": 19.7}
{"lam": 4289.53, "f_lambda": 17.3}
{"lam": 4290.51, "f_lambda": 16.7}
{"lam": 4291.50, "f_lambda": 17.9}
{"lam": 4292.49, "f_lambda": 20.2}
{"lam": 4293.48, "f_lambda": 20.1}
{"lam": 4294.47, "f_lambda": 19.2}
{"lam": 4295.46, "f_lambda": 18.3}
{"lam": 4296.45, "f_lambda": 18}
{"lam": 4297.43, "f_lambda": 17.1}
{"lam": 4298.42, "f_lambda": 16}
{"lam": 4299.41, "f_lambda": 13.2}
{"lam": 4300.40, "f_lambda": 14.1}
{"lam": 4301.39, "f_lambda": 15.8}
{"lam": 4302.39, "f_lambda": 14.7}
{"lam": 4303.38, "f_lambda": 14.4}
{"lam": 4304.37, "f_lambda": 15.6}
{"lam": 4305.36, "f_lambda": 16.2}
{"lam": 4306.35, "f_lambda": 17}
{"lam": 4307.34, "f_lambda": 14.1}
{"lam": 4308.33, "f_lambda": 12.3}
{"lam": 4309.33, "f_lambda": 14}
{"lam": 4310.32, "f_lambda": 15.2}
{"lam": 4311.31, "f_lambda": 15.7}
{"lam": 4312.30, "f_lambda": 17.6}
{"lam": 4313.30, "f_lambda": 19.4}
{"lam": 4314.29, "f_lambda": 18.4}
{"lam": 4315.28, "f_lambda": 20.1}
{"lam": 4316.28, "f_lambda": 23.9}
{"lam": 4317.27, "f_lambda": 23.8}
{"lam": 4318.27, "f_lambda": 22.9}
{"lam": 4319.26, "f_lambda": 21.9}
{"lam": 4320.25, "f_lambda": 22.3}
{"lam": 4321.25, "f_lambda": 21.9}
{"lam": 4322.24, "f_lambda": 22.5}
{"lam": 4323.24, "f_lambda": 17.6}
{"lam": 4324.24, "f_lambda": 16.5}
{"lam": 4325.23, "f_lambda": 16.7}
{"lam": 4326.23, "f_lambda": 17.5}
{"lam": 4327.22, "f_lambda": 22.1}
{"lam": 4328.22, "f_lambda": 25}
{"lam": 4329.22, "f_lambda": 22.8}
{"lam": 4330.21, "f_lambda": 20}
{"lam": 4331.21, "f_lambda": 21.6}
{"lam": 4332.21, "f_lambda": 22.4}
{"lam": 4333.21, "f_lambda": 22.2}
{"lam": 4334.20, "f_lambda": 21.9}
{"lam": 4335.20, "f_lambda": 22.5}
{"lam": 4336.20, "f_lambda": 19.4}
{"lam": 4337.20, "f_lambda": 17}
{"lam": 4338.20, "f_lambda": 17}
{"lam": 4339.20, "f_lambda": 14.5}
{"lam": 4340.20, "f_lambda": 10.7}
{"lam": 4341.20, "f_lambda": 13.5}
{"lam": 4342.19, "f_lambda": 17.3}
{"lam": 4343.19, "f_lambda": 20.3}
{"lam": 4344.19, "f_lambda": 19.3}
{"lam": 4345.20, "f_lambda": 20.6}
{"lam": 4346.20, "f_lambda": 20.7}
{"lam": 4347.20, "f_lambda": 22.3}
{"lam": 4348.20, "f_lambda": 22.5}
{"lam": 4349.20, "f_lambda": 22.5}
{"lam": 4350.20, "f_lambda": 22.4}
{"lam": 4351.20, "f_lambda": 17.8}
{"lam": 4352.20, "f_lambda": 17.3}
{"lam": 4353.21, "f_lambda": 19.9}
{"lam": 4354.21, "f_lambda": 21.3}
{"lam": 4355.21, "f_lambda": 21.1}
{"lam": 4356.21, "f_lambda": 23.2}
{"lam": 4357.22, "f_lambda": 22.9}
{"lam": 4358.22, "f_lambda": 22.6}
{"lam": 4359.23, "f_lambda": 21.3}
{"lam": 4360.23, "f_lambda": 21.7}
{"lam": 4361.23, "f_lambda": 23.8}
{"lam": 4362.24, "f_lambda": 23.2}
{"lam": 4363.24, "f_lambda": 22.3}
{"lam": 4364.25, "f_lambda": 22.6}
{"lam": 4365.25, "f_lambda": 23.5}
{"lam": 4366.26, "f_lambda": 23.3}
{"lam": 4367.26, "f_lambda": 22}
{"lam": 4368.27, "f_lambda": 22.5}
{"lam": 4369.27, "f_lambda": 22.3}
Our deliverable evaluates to 4.6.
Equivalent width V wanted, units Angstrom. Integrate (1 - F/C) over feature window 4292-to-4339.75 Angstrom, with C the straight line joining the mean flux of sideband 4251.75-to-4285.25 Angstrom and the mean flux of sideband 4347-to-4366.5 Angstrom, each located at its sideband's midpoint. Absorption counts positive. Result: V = 5.52 Angstrom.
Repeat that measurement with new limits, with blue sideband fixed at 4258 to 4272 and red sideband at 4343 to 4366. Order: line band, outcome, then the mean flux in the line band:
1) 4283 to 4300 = 1.6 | 18.4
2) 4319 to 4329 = 0.3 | 20.4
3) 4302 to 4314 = 3.0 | 15.6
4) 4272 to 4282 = -0.1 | 20.2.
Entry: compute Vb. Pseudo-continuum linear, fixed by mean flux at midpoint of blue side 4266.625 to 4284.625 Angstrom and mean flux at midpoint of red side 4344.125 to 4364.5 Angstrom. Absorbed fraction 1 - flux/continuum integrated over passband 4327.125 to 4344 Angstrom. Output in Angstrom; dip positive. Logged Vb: 1.4 Angstrom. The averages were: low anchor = 19.8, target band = 19.4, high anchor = 21.5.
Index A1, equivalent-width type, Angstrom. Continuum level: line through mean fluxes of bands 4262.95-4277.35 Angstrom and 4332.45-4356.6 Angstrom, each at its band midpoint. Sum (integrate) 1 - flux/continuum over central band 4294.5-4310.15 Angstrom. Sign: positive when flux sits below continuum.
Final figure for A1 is 3.4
